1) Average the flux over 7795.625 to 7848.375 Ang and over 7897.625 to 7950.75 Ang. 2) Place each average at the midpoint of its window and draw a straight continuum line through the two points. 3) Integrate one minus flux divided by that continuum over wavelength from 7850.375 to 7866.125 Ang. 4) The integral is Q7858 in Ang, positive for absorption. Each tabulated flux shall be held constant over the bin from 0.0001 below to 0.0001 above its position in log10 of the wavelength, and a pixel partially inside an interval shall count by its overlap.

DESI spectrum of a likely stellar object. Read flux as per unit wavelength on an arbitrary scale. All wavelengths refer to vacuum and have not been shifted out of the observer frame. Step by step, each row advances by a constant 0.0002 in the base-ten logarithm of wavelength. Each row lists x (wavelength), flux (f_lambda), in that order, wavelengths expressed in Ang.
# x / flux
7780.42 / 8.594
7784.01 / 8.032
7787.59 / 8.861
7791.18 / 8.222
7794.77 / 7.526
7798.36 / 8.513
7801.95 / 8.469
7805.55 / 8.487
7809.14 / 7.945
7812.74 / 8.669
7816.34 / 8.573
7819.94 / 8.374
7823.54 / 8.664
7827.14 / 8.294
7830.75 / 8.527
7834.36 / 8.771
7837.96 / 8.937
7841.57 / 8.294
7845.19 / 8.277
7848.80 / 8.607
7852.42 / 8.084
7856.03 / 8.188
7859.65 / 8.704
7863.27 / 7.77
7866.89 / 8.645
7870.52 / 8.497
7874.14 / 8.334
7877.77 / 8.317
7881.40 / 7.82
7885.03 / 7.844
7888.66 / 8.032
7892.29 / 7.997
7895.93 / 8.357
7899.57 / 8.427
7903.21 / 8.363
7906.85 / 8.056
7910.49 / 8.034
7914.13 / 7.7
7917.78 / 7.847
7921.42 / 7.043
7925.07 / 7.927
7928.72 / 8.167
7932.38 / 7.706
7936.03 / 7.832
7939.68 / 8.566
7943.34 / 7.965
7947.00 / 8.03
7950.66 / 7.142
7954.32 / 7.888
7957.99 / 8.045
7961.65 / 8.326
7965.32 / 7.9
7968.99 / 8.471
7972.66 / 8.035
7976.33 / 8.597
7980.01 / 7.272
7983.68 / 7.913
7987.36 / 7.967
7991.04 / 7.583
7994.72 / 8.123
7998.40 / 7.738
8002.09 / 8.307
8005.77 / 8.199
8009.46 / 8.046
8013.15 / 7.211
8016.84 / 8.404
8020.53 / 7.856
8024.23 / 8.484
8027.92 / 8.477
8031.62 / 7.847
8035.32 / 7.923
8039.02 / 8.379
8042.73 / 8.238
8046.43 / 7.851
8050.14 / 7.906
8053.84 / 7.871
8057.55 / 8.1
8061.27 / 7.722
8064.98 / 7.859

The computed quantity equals 0.1 Ang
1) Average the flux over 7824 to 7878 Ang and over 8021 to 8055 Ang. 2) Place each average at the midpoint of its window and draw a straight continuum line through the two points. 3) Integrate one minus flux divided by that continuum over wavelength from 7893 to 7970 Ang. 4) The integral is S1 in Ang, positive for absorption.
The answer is 2.8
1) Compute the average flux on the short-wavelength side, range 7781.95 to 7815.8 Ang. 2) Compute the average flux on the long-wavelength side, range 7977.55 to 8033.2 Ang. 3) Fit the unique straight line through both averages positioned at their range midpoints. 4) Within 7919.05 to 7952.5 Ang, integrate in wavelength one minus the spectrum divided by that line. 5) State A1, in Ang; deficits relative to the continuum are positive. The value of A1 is 1.1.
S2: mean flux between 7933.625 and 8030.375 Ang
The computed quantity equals 8.01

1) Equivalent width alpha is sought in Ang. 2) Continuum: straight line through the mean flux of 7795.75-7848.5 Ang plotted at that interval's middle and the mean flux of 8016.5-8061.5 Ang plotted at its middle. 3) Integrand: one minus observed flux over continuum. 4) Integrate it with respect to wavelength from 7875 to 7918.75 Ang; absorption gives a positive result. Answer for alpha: 1.4 Ang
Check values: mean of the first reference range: 8.47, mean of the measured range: 8.08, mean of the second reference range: 8.08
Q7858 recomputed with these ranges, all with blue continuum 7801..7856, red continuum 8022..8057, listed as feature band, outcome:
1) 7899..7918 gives 0.59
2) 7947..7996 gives 1.63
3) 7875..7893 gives 0.74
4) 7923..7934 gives 0.49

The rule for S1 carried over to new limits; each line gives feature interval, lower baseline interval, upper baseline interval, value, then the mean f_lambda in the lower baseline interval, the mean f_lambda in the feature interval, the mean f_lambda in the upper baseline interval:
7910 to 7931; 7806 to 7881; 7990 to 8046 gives 1.2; 8.41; 7.77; 8.06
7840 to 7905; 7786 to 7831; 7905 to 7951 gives -1.1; 8.39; 8.25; 7.87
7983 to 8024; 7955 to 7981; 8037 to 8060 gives 0.6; 8.11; 7.96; 8.05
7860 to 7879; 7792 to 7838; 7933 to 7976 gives -0.2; 8.42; 8.34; 8.03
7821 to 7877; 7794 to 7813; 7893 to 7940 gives -1.9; 8.28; 8.44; 7.98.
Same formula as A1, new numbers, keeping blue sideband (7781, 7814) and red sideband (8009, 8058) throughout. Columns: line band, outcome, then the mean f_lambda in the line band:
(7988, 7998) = 0.29 Ang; 7.85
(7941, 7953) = 0.56 Ang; 7.76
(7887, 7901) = 0.00 Ang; 8.2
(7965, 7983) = 0.11 Ang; 8.06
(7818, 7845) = -0.87 Ang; 8.54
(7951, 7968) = 0.30 Ang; 7.98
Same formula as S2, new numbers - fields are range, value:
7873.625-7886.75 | 8.05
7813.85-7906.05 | 8.35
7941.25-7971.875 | 7.98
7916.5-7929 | 7.69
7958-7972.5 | 8.19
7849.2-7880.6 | 8.31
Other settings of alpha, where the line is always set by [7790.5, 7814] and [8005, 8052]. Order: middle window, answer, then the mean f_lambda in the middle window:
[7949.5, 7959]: 0.5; 7.7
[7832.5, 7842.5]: -0.6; 8.7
